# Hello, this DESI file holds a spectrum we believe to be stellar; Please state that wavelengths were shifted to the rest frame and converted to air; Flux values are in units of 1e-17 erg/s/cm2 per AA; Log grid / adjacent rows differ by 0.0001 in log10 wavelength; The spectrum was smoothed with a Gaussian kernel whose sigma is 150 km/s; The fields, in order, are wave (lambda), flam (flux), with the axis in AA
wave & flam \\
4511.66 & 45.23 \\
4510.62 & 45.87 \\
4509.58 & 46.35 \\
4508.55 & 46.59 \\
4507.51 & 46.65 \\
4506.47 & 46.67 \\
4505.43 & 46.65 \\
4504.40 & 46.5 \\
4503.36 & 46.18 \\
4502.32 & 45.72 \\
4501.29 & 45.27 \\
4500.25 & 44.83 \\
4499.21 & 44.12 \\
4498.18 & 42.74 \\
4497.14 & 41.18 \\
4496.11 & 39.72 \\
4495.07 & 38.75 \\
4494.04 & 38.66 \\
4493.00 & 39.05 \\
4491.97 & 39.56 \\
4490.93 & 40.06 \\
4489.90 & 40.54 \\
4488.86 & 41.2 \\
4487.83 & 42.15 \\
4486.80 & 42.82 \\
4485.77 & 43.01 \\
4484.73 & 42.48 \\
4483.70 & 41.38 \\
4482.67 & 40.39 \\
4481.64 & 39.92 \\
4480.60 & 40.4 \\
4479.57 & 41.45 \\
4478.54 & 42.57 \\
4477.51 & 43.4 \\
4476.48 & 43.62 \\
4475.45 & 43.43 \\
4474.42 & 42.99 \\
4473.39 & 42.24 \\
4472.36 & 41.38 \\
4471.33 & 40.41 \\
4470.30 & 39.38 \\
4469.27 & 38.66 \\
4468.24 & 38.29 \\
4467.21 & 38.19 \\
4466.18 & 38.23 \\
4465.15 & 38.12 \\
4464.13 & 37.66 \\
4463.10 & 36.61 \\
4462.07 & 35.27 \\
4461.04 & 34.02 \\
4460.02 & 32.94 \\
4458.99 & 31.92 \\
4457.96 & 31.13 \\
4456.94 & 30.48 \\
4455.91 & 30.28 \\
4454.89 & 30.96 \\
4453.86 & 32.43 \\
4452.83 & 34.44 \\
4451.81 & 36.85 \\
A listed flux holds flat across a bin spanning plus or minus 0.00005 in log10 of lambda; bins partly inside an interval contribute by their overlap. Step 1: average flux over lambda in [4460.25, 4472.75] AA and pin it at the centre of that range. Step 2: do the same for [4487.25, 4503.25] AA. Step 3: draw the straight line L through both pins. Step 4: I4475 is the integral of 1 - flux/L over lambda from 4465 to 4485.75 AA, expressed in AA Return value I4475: -1.0 AA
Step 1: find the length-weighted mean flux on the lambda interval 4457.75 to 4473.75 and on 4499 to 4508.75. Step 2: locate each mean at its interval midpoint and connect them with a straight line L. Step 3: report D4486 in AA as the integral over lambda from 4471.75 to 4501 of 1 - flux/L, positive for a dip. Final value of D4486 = 0.2 AA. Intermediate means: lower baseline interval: 37.2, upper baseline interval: 45.9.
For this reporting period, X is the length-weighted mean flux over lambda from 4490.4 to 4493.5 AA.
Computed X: 39.6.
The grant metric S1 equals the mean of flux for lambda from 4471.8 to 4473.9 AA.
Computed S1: 41.8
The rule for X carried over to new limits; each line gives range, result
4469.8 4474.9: 41.3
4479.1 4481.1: 40.9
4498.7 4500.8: 44.3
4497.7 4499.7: 43.6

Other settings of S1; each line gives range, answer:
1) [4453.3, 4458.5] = 31.1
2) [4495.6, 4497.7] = 40.5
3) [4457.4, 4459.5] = 31.5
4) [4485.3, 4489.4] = 42.3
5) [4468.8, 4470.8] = 39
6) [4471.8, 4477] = 42.7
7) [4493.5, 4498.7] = 40.2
